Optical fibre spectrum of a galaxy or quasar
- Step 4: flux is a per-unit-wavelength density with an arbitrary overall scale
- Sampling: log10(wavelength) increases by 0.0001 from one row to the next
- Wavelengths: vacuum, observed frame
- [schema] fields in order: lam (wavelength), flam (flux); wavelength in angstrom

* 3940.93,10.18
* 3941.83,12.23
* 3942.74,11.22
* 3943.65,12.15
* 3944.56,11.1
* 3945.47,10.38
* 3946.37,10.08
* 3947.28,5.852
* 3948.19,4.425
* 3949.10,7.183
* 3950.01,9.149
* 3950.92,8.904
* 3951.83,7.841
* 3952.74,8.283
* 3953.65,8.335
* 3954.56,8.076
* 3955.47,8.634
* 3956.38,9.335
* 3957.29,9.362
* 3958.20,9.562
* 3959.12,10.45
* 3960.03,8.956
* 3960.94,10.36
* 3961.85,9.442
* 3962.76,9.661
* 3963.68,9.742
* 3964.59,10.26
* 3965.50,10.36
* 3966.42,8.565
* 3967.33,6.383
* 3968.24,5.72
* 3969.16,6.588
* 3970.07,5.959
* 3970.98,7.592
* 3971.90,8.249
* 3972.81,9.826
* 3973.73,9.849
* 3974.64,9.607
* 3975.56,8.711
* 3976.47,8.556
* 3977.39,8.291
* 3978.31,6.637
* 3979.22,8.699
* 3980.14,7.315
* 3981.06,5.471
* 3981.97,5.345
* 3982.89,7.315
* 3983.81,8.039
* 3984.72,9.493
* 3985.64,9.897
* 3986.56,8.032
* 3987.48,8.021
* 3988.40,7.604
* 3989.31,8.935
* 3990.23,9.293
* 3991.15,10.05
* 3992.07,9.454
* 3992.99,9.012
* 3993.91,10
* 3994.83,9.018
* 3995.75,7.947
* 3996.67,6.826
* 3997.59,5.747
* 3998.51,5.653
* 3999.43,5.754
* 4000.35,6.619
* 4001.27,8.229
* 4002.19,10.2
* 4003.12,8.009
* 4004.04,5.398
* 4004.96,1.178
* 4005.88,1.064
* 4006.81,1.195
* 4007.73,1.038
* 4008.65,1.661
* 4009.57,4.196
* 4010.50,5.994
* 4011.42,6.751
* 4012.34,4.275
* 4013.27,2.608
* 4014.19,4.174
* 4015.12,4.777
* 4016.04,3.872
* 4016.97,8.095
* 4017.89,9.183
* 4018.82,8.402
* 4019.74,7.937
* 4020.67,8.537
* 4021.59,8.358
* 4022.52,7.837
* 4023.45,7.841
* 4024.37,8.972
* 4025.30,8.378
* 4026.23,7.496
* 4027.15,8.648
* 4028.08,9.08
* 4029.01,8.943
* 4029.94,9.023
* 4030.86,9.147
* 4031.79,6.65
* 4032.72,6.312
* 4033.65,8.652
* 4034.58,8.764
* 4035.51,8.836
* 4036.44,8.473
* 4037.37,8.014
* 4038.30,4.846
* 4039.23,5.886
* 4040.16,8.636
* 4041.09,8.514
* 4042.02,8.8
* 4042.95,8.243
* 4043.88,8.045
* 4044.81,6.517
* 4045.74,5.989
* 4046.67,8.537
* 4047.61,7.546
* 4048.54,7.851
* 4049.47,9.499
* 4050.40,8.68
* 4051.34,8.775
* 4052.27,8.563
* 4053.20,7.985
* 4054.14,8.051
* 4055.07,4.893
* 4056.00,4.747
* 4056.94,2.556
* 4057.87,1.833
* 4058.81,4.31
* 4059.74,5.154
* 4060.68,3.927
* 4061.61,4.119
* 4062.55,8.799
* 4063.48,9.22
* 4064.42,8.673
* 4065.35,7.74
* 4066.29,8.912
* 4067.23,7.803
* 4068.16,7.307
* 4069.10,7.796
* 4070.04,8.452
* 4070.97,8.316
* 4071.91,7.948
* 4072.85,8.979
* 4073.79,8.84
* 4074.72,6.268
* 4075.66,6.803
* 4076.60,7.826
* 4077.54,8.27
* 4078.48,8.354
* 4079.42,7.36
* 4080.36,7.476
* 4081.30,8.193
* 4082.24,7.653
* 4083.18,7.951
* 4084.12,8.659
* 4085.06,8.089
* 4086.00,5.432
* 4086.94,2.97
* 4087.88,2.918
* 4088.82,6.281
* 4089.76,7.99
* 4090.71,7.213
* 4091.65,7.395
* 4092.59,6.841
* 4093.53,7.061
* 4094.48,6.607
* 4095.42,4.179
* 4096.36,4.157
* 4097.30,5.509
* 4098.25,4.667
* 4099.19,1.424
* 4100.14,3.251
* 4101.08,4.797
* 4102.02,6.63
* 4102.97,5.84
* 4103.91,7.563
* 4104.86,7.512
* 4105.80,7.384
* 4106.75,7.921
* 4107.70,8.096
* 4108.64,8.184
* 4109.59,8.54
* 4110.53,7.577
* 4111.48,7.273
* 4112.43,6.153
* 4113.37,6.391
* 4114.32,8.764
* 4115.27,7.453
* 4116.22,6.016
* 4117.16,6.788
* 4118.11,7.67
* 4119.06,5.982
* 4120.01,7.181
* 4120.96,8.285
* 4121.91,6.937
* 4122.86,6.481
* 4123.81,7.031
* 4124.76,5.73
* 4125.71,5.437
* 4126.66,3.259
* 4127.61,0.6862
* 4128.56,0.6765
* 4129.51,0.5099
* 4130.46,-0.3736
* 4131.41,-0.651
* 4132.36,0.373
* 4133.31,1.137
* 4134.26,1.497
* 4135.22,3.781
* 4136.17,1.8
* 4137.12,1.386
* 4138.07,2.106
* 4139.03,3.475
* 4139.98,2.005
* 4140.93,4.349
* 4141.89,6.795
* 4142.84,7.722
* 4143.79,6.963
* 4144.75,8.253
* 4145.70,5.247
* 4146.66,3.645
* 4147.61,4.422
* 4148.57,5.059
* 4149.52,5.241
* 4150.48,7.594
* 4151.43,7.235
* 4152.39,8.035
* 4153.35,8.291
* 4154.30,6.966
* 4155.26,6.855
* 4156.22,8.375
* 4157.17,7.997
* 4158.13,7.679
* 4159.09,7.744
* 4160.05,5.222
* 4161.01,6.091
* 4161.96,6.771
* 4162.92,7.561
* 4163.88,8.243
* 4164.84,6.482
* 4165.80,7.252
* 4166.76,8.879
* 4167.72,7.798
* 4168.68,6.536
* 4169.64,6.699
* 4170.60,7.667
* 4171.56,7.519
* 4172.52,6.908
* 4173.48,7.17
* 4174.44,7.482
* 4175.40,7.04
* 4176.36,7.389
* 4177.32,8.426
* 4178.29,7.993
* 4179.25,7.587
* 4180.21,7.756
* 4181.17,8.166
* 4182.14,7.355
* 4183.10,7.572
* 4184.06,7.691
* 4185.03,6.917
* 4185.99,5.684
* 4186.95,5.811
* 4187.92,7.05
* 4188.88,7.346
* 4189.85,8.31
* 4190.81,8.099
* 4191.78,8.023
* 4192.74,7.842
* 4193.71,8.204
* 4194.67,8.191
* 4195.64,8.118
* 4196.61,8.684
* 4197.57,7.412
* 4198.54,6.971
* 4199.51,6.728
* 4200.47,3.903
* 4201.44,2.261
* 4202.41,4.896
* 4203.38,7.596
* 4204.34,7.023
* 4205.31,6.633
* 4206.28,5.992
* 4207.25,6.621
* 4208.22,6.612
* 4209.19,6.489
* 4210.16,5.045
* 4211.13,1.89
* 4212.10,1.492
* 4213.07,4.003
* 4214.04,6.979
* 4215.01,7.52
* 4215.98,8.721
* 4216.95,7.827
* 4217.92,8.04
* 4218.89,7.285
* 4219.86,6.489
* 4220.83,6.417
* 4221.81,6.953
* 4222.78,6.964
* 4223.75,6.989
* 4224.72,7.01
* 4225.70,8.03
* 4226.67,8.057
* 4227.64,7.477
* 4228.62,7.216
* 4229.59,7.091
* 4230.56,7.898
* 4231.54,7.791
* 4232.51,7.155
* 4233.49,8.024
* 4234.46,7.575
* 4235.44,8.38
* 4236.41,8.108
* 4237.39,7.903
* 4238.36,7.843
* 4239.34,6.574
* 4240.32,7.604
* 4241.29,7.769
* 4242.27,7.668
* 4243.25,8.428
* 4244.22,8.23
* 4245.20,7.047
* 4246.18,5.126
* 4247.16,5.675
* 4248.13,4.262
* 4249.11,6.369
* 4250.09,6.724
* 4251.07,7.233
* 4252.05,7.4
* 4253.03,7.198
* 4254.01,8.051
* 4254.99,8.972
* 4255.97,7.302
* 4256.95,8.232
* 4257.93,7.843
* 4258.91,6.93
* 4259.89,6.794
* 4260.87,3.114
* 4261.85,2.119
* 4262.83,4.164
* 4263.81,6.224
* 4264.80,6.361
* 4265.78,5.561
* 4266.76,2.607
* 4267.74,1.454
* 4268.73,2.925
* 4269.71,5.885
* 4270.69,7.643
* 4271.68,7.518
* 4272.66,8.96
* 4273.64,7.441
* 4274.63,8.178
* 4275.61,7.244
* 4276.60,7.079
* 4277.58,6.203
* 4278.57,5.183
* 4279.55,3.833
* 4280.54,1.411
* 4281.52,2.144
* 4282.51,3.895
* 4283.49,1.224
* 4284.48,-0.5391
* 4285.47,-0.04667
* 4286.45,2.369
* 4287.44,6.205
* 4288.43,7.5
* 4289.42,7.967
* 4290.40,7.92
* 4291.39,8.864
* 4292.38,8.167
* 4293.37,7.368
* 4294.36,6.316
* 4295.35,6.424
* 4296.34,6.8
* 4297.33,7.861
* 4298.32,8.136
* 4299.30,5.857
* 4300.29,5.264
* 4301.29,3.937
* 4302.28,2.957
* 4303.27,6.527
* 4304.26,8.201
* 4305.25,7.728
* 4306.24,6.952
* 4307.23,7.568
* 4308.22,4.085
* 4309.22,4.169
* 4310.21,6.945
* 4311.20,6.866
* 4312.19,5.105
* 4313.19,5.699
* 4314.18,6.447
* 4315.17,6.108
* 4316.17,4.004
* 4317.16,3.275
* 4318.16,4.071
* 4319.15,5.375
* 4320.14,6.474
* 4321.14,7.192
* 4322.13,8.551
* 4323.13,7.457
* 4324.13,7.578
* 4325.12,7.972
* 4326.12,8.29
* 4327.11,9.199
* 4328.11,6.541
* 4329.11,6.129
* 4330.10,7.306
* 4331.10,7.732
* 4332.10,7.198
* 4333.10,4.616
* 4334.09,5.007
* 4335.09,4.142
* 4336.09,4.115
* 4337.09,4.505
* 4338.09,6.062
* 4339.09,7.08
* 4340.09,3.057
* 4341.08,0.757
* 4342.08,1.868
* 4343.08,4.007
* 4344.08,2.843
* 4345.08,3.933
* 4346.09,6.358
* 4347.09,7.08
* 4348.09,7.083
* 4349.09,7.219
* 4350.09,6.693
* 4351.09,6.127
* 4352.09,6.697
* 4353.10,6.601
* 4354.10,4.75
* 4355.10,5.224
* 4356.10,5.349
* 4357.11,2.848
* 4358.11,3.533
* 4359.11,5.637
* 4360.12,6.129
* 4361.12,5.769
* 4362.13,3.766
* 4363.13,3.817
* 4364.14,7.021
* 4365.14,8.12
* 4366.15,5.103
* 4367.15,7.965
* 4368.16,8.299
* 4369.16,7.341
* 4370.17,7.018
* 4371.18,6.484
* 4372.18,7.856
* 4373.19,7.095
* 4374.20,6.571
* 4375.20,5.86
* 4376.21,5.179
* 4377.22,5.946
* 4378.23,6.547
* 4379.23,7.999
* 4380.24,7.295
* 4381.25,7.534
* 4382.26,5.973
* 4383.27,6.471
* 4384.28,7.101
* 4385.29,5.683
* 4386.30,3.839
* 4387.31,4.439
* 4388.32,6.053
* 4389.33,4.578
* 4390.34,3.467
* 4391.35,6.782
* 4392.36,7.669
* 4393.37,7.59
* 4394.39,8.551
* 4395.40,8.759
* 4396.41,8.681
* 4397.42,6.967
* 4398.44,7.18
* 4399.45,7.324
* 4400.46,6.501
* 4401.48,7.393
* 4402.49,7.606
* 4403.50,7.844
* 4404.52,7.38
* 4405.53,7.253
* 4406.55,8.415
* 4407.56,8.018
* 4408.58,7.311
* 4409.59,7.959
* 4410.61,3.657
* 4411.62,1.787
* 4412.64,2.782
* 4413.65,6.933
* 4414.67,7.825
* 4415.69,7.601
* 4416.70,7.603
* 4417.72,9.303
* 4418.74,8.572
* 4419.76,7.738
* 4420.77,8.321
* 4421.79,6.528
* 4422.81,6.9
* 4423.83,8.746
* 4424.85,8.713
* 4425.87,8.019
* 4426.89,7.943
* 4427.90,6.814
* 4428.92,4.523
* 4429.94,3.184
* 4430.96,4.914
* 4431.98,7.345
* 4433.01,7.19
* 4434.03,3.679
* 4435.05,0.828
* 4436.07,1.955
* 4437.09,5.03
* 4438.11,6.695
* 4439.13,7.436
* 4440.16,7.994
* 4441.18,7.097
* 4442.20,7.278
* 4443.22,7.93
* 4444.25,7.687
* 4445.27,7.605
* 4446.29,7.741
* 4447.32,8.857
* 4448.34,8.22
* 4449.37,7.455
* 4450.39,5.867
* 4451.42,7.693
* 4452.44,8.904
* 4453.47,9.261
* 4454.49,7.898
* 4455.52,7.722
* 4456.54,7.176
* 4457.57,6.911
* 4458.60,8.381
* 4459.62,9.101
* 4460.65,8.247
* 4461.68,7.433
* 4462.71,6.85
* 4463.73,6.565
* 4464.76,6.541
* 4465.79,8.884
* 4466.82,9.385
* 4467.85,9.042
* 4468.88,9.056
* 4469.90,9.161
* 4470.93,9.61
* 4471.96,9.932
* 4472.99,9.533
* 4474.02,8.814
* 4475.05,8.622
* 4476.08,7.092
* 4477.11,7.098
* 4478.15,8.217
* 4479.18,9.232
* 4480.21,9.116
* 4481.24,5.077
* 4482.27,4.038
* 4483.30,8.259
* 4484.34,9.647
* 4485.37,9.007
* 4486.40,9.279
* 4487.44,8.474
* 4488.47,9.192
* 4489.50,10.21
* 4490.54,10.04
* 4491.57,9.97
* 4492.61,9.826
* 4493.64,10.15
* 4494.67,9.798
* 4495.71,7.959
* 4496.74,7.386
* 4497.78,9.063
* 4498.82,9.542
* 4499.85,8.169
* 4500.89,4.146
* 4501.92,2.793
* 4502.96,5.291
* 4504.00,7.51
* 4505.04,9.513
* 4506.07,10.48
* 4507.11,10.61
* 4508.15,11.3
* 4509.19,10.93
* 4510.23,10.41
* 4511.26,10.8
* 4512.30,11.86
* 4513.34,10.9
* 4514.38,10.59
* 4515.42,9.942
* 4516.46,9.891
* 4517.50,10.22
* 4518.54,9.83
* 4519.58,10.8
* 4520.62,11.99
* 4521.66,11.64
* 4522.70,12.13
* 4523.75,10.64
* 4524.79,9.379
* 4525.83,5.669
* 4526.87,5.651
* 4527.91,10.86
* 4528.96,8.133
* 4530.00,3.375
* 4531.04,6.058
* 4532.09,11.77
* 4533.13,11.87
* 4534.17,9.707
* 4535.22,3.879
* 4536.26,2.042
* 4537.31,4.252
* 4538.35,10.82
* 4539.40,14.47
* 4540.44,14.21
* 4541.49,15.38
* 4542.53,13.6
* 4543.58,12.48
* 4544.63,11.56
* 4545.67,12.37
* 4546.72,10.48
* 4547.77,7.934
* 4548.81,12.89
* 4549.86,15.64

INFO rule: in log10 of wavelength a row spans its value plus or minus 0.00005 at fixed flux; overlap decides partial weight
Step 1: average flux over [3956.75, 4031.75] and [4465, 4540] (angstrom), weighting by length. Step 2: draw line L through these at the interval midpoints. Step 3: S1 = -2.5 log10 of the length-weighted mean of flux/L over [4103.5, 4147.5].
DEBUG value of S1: 0.46 mag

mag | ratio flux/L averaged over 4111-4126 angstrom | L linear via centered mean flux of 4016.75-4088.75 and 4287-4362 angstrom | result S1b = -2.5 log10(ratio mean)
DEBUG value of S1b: 0.04 mag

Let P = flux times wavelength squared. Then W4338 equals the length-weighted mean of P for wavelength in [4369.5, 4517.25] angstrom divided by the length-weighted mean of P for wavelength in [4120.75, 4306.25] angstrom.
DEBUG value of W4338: 1.37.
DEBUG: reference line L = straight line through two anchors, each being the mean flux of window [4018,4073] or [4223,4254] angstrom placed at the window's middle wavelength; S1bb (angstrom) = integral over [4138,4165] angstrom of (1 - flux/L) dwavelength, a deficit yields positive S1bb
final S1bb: 3.9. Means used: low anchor 7.57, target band 6.35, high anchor 7.29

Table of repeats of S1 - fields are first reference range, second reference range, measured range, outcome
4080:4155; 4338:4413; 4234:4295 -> -0.042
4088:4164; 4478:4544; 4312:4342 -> 0.268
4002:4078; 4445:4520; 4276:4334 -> 0.327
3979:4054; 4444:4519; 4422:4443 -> 0.346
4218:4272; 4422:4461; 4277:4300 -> 0.273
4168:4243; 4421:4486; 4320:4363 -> 0.261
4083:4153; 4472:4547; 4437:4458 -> 0.139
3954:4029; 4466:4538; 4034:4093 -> 0.066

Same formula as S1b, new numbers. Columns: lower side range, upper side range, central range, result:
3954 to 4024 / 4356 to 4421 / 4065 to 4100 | 0.057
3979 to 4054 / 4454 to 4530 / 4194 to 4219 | 0.248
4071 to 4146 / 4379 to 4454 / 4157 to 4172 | -0.215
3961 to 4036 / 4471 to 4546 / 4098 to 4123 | 0.164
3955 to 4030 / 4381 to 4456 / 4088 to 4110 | 0.175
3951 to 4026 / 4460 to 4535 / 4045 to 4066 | 0.145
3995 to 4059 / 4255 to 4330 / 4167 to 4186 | -0.185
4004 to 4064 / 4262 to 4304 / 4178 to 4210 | -0.189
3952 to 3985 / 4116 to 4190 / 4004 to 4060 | 0.134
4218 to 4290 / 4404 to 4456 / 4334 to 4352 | 0.312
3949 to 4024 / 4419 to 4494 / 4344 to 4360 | 0.341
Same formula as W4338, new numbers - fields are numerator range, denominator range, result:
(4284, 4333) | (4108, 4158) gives 1.28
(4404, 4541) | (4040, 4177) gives 1.51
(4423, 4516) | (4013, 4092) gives 1.33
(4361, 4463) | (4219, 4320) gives 1.18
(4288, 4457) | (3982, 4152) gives 1.16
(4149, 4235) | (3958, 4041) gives 1.03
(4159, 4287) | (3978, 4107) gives 1.02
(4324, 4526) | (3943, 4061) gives 1.19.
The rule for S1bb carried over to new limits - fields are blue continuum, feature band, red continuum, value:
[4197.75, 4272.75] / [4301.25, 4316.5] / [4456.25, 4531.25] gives 2.6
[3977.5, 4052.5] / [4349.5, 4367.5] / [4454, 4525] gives 6.1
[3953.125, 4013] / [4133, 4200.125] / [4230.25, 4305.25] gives 0.4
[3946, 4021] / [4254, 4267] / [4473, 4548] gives 3.7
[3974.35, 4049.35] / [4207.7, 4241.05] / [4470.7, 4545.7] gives 4.8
